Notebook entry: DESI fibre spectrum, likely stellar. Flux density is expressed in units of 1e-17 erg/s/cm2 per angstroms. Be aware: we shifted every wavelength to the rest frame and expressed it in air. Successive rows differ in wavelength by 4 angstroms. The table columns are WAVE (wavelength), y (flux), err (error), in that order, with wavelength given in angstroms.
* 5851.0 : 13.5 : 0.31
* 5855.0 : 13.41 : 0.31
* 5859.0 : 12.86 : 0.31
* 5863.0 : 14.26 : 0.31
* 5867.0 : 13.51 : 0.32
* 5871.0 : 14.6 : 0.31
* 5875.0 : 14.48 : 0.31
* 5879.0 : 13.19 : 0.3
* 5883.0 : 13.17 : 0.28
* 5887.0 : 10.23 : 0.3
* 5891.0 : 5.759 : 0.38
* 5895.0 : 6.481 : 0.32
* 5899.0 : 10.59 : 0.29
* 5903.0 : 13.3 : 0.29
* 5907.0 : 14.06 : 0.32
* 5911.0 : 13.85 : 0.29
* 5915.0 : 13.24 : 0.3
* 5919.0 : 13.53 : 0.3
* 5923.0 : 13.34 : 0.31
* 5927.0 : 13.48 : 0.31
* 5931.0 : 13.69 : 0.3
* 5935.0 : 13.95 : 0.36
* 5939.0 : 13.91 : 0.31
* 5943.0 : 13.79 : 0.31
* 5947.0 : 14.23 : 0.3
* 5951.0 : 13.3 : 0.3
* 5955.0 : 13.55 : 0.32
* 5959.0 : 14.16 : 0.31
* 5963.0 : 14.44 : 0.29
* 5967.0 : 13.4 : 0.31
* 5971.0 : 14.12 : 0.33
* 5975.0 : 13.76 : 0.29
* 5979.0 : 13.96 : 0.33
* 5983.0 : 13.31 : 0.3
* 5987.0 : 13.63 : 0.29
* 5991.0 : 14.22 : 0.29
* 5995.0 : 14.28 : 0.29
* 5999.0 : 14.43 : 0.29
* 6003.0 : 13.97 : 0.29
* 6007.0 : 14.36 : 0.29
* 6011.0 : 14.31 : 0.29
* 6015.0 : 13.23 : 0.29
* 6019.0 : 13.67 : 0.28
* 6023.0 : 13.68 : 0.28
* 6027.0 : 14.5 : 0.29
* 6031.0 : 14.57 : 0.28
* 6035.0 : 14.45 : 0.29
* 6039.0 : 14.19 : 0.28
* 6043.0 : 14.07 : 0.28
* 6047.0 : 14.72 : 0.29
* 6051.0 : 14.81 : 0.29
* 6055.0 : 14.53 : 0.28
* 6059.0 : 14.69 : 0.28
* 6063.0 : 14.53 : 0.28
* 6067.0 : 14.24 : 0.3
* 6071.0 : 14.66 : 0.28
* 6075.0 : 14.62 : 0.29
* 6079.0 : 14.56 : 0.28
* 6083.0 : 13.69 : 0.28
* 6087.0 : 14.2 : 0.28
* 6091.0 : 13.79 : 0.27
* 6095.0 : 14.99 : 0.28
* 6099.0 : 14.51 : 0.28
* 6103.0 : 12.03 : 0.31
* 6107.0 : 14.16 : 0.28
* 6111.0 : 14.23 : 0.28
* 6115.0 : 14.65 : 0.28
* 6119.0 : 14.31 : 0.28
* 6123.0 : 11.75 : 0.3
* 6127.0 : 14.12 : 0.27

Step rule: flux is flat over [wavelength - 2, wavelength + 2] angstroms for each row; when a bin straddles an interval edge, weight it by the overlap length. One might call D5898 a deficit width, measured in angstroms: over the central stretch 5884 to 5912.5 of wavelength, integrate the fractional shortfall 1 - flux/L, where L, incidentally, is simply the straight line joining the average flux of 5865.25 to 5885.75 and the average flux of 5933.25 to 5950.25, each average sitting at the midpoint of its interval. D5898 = 6.45 angstroms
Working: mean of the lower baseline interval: 13.7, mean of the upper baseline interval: 13.9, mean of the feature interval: 10.6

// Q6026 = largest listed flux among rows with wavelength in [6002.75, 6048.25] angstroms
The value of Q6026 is 14.72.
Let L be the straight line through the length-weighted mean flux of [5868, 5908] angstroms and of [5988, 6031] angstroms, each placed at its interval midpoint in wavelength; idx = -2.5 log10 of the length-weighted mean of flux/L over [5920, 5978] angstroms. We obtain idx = -0.08 mag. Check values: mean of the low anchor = 11.6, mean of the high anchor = 14.1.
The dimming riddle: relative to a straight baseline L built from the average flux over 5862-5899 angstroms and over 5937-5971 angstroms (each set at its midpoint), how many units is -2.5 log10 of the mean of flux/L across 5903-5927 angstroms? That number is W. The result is -0.07 mag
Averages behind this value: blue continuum 11.6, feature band 13.6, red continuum 13.9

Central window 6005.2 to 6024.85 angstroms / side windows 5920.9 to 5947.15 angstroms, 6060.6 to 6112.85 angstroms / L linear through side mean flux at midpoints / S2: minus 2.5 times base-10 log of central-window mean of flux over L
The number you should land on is 0.01 mag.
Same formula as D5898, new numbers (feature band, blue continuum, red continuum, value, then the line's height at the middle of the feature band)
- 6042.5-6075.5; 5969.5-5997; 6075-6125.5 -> -1.51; 13.9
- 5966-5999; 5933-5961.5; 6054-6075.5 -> 0.41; 14.1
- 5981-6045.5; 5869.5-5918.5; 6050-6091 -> -2.15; 13.6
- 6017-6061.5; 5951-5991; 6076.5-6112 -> -1.37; 13.9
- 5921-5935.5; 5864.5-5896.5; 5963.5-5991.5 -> -1.06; 12.6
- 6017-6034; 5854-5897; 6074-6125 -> -1.06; 13.3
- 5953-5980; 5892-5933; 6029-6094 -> -1.63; 13.1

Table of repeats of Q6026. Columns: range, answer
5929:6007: 14.44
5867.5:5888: 14.6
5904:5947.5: 14.23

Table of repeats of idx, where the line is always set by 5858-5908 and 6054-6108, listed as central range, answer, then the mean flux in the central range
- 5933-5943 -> -0.11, 13.9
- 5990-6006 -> -0.08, 14.2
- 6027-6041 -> -0.06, 14.4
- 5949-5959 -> -0.06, 13.6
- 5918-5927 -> -0.08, 13.4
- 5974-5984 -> -0.05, 13.7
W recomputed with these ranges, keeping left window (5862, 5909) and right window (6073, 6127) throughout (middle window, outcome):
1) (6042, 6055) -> -0.08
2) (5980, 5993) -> -0.07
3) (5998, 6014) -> -0.09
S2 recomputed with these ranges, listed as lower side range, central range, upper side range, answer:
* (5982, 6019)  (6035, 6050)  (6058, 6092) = -0.015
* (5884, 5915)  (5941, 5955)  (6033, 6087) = -0.152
